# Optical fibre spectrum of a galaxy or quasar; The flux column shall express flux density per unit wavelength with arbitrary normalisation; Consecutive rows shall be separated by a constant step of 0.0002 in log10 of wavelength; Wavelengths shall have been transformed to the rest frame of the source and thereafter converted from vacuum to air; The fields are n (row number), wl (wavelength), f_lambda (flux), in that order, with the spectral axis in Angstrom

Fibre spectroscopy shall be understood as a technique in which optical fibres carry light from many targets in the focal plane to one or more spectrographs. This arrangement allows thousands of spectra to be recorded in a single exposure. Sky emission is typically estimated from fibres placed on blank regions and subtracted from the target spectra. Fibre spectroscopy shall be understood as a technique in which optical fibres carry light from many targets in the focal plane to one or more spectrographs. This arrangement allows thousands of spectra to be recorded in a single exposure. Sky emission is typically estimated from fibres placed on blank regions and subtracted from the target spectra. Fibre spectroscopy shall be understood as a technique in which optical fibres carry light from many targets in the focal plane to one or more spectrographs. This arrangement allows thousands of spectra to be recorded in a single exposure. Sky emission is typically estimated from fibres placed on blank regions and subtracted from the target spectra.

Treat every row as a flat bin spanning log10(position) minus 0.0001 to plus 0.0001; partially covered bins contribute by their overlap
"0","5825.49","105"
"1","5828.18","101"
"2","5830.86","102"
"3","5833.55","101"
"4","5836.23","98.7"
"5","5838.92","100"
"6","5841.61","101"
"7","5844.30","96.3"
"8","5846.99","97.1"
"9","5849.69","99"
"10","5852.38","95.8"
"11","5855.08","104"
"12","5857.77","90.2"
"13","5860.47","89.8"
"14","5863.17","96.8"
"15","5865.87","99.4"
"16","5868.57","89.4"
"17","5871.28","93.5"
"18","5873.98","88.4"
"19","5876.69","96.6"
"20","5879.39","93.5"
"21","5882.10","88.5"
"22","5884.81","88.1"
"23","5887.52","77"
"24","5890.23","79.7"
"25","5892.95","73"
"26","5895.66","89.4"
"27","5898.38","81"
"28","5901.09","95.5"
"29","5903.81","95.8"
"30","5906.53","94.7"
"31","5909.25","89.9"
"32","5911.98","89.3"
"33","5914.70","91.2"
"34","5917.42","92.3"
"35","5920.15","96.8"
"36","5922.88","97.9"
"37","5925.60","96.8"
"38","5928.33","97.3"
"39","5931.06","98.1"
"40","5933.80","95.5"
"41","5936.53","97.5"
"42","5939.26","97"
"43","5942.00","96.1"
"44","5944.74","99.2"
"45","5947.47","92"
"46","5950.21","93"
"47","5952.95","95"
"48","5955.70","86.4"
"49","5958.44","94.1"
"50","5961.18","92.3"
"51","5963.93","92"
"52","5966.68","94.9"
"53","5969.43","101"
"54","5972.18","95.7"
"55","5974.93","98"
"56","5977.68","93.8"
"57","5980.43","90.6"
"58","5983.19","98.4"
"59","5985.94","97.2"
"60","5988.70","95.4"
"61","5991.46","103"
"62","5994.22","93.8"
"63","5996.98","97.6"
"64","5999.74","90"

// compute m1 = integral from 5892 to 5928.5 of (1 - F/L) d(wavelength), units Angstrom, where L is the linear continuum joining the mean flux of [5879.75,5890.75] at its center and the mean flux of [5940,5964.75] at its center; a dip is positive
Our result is -1.5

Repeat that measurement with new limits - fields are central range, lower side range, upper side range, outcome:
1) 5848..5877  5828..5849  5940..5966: 1.0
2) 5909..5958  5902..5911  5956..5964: -1.0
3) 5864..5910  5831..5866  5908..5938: 3.4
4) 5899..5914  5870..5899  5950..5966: -0.7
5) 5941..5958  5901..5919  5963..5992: 0.2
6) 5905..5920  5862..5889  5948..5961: -0.1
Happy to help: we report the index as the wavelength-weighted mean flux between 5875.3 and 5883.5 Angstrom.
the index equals 92.8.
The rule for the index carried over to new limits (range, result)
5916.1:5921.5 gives 94.5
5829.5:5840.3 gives 100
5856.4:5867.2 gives 94.1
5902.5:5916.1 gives 92.2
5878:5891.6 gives 85.4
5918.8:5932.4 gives 97.4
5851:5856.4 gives 99.9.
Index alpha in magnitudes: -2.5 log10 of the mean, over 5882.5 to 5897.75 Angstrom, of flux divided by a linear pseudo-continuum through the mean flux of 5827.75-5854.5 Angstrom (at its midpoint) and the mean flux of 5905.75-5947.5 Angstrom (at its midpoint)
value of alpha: 0.18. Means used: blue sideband 99.3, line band 81.8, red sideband 95.2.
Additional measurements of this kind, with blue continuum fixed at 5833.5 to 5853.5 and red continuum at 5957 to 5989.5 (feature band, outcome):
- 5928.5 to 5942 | -0.008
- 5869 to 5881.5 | 0.060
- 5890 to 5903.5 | 0.146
